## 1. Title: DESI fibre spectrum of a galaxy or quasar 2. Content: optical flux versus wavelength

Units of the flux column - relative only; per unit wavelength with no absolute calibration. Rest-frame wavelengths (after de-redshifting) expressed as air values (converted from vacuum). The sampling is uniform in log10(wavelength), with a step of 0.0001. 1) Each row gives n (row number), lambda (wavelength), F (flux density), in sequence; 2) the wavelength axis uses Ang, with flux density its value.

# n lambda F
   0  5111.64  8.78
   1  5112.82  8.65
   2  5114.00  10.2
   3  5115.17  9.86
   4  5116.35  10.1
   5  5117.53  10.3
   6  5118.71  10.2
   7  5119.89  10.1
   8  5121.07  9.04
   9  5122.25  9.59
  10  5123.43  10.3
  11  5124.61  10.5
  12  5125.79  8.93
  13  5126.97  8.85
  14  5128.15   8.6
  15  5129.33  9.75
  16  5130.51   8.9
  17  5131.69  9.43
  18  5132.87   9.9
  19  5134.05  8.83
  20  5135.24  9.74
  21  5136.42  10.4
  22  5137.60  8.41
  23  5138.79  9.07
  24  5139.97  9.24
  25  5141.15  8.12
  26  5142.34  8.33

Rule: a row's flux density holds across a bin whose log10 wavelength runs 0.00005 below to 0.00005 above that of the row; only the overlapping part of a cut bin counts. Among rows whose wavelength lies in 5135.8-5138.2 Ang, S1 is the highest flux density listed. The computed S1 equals 10.4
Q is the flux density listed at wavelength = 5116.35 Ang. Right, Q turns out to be 10.1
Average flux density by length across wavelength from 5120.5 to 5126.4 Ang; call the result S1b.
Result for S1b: 9.67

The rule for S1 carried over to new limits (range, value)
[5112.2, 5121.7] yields 10.3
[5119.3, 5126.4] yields 10.5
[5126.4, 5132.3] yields 9.75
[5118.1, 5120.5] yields 10.2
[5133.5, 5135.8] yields 9.74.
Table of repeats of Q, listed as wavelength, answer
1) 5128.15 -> 8.6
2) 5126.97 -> 8.85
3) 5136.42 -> 10.4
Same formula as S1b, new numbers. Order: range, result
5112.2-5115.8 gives 9.57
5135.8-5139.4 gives 9.3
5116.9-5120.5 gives 10.2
